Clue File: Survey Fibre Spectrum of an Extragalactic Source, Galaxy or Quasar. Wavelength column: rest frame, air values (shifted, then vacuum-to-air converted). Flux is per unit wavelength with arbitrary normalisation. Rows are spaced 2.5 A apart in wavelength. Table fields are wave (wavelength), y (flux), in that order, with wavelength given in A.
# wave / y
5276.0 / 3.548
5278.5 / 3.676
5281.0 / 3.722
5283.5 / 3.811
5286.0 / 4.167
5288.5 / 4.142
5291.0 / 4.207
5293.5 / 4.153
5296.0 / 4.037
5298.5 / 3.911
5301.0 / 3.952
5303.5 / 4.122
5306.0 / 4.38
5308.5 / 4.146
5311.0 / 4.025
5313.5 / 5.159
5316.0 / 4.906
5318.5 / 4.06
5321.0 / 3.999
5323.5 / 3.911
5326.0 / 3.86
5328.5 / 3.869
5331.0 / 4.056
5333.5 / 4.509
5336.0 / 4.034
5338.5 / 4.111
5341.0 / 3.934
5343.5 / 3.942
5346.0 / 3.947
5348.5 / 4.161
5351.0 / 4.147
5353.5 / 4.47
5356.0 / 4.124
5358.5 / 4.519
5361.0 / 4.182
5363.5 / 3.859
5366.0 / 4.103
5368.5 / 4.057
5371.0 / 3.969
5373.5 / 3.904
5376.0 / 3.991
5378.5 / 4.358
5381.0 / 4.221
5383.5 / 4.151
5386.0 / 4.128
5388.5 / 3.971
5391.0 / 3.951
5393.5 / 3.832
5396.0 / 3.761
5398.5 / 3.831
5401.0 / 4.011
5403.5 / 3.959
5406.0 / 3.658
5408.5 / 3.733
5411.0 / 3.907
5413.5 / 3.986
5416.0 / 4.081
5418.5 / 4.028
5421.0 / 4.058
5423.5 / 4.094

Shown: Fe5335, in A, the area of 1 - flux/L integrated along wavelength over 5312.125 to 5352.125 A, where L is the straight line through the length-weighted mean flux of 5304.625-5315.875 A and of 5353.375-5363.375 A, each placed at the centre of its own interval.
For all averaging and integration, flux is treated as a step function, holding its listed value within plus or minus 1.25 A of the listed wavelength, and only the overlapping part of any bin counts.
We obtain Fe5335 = 1.9 A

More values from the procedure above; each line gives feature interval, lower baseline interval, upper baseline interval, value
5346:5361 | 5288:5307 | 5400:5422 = -0.8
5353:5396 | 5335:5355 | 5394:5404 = -1.2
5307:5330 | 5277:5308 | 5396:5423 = -1.2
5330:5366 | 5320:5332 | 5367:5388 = -1.3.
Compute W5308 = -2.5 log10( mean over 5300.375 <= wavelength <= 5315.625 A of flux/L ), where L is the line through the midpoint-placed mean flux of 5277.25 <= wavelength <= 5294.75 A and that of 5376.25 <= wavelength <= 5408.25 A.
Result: -0.10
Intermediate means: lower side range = 3.98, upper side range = 3.98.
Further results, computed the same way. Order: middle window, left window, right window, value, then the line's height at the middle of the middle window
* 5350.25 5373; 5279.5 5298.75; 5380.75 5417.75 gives -0.05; 3.97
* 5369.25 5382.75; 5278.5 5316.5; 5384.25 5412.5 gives -0.04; 3.95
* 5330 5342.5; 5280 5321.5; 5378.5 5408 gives -0.01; 4.09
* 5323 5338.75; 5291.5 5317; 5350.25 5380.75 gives 0.04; 4.22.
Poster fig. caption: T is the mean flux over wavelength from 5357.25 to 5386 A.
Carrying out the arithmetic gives 4.12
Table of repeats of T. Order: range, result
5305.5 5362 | 4.19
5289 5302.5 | 4.06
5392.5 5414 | 3.85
